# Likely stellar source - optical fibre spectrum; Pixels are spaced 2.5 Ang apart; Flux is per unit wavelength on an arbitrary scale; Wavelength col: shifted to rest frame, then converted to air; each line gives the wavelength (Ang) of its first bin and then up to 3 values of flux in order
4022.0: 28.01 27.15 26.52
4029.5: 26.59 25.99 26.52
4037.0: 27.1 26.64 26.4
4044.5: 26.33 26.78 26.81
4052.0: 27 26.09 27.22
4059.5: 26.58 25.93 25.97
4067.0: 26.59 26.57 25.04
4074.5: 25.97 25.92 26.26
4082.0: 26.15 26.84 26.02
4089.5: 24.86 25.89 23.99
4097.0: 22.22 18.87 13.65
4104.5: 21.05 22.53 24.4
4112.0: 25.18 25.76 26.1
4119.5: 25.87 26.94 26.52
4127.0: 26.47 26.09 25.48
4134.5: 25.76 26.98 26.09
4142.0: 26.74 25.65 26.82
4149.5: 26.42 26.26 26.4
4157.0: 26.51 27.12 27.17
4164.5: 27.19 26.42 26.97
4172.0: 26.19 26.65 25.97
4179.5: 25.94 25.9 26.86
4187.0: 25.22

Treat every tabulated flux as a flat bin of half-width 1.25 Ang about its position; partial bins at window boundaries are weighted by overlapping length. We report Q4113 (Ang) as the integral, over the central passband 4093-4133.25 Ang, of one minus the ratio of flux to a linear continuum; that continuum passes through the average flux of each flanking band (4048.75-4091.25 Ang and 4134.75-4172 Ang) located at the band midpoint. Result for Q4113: 3.9 Ang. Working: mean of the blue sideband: 26.2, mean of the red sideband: 26.6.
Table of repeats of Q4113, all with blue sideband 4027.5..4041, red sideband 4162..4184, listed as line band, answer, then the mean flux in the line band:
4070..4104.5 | 3.38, 23.9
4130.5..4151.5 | 0.19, 26.2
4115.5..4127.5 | 0.06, 26.4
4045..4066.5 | 0.00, 26.5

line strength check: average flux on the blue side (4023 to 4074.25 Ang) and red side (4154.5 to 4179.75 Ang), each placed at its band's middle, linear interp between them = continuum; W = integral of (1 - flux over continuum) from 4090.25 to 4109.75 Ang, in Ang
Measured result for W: 3.7 Ang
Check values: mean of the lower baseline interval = 26.5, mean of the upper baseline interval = 26.6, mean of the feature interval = 21.5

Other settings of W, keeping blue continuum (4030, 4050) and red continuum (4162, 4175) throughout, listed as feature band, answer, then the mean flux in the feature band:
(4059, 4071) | 0.1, 26.3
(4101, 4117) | 2.5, 22.5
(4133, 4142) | 0.1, 26.3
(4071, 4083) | 0.3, 25.9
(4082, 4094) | 0.4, 25.8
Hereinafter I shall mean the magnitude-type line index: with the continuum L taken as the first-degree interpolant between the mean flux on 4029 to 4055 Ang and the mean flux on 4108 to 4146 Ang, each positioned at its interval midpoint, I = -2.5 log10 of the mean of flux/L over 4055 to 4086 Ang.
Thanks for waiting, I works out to 0.01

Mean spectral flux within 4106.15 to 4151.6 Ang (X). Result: 25.9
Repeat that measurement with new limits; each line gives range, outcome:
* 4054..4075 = 26.2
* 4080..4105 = 23.1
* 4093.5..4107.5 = 20.2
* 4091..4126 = 23.5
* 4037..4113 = 25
